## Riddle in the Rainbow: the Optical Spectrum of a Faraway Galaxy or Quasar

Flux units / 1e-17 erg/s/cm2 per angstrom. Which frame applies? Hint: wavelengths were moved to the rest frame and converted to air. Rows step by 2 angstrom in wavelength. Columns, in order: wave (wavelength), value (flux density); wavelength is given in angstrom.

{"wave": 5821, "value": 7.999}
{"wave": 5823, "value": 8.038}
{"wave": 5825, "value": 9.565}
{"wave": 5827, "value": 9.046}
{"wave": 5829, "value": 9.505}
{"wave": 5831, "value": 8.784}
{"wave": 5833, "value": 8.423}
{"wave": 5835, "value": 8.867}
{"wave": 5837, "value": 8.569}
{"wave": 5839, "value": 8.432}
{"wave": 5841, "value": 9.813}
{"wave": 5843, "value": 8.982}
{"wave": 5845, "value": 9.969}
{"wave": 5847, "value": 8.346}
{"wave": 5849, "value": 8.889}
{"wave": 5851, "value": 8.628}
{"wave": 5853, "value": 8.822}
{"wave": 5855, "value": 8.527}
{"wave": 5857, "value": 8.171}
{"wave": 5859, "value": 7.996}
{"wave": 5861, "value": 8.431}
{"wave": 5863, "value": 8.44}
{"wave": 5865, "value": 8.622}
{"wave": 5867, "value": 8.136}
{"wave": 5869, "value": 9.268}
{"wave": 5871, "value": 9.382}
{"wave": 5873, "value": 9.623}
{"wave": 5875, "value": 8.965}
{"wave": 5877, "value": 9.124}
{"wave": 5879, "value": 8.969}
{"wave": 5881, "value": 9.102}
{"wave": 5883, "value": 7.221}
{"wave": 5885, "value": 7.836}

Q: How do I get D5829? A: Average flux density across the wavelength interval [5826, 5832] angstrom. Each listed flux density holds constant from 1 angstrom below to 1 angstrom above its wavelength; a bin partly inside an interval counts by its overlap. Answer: 9.11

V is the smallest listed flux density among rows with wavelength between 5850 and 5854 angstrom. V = 8.628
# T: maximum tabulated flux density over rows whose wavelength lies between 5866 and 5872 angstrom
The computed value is 9.382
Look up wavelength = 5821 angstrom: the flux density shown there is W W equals 7.999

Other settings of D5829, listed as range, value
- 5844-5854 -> 8.93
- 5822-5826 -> 8.8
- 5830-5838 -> 8.66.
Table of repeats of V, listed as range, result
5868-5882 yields 8.965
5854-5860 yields 7.996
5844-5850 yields 8.346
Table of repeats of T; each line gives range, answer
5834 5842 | 9.813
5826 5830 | 9.505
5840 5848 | 9.969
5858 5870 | 9.268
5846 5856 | 8.889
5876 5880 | 9.124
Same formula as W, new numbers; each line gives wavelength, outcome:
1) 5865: 8.622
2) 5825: 9.565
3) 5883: 7.221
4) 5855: 8.527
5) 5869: 9.268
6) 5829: 9.505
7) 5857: 8.171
